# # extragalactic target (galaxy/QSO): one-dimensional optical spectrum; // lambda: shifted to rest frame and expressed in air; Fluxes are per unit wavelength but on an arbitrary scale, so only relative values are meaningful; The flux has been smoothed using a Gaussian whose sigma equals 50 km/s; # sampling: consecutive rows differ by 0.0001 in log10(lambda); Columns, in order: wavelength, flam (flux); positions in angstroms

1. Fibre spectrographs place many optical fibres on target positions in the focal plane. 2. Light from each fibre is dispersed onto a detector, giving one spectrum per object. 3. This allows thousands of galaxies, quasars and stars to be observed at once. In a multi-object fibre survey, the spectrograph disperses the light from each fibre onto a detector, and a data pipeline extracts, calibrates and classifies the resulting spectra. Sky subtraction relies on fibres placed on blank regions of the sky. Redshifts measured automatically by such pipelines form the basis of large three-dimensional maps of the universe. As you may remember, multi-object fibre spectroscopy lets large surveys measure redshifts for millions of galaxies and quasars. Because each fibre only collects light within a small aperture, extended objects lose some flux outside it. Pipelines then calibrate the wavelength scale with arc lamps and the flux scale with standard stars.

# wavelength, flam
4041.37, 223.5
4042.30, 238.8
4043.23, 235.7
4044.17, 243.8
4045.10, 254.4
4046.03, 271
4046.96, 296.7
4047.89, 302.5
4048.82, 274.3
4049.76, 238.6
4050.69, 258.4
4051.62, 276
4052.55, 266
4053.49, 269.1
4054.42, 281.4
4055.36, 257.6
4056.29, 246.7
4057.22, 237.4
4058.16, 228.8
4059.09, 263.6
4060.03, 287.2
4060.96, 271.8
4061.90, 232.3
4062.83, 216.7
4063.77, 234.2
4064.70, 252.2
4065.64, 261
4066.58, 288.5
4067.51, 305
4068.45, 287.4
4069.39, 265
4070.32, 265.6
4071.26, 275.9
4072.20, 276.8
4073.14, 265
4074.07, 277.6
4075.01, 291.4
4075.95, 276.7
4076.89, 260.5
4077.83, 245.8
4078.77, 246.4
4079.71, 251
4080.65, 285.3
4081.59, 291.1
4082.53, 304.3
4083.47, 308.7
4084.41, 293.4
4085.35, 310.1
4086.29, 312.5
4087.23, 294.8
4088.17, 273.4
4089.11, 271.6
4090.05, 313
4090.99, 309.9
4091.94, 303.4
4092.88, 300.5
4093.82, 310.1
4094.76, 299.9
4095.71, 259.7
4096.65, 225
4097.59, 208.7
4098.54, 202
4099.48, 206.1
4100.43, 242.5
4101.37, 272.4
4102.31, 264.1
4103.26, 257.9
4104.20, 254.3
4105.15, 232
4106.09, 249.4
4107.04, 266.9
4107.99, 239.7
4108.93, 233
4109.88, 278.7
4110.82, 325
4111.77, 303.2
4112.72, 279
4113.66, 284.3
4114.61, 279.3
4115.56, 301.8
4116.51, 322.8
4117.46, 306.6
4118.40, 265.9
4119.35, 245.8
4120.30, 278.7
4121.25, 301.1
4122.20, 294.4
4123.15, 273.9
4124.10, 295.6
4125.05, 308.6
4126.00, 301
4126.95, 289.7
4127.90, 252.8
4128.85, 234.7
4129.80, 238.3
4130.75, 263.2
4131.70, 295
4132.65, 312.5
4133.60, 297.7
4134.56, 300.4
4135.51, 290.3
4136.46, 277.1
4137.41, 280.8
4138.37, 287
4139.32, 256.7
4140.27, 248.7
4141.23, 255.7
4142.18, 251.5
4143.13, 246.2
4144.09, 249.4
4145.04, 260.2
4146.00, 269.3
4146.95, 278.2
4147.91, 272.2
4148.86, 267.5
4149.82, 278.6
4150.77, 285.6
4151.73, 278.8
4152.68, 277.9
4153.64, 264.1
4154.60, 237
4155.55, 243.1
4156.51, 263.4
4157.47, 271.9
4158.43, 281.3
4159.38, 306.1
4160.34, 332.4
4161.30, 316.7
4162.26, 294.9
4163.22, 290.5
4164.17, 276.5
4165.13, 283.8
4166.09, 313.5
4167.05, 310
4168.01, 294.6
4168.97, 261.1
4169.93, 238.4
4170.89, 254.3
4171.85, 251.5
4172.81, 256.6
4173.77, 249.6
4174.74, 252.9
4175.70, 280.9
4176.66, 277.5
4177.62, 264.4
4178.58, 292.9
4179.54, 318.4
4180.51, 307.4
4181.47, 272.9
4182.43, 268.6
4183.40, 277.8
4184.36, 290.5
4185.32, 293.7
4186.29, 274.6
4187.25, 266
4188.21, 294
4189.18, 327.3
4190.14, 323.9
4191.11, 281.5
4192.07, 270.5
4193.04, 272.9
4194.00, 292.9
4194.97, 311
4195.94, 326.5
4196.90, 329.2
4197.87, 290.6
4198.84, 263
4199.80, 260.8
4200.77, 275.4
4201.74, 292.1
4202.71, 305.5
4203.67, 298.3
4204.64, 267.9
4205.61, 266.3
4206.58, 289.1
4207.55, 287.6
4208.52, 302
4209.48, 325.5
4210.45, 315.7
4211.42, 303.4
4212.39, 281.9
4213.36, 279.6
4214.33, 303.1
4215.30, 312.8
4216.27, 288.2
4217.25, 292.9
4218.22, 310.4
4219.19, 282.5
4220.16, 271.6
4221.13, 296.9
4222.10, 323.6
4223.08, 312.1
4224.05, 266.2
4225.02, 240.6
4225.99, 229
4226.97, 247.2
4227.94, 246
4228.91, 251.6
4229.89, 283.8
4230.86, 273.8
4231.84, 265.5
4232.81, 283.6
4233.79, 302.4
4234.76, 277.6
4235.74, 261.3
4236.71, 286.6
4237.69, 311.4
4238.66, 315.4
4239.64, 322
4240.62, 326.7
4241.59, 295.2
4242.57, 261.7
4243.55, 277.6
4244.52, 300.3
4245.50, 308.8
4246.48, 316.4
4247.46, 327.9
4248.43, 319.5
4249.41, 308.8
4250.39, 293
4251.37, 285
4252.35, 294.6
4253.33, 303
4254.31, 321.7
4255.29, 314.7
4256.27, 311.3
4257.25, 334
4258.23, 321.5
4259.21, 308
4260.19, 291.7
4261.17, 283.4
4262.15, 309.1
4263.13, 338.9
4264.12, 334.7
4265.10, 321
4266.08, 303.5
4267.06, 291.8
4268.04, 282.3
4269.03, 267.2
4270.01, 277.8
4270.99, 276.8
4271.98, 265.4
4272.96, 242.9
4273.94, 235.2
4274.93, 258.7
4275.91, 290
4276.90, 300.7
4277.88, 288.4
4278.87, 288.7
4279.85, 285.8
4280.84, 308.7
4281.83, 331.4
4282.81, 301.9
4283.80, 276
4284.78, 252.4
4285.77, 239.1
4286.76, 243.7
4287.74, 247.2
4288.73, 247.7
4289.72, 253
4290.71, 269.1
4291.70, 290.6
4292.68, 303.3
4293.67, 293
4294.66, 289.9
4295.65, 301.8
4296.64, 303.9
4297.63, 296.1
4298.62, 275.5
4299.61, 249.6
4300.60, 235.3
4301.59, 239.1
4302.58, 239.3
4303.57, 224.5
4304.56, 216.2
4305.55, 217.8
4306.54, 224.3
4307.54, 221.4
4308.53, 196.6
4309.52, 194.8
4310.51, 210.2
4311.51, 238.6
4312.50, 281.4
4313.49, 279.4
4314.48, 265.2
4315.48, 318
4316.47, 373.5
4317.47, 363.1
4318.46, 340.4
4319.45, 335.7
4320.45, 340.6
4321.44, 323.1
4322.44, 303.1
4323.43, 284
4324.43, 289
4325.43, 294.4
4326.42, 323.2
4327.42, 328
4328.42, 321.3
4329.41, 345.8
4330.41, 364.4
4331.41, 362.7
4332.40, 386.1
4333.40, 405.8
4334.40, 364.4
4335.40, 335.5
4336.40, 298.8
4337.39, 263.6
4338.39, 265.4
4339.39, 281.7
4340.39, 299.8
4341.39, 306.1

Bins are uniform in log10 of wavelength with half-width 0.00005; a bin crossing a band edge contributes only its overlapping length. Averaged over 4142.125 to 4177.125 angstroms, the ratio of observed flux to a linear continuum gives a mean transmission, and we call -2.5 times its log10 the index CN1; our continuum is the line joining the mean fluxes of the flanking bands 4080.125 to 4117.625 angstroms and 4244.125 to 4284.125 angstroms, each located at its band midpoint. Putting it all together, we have 0.04 mag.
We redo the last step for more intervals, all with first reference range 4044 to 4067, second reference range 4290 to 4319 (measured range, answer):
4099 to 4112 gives 0.02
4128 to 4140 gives -0.06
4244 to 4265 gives -0.17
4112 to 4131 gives -0.08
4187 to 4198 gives -0.14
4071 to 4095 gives -0.10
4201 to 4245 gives -0.09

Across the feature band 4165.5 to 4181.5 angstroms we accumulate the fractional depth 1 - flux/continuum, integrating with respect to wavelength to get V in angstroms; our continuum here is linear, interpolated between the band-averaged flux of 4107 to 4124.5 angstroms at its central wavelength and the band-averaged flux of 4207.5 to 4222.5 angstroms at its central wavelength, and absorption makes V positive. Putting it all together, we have 0.9 angstroms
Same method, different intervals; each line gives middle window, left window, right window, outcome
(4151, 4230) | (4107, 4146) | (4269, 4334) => -1.1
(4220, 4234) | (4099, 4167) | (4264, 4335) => 0.5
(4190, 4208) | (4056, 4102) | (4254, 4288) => -0.4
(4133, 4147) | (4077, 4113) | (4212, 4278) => 0.4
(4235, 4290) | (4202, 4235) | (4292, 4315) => -4.9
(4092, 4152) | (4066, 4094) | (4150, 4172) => 2.3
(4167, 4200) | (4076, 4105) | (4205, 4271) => 0.4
